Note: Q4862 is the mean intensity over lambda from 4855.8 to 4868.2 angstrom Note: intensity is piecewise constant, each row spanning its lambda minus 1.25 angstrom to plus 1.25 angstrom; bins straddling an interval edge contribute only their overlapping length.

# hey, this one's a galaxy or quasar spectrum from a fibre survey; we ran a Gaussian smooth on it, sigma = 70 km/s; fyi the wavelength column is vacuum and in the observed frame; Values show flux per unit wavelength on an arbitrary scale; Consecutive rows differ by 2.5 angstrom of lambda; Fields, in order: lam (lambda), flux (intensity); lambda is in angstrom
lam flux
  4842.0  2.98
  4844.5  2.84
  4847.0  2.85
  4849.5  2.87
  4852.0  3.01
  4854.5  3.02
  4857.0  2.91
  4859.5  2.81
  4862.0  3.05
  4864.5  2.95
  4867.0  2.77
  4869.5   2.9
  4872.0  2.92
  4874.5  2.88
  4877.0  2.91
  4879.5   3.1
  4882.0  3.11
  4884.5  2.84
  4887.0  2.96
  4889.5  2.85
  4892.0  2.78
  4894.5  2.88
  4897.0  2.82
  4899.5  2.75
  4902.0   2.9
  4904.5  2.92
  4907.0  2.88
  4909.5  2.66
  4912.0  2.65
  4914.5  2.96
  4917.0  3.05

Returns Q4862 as 2.9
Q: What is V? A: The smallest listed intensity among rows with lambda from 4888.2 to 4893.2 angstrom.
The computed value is 2.78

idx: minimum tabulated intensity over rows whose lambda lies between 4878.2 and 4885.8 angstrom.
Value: 2.84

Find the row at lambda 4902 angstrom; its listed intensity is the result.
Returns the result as 2.9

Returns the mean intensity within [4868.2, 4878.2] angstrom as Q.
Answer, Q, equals 2.9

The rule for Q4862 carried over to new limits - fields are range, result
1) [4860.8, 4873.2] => 2.92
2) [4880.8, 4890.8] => 2.94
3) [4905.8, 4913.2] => 2.73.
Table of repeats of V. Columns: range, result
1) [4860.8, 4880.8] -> 2.77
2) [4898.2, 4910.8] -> 2.66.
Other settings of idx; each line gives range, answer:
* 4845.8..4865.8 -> 2.81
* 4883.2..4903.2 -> 2.75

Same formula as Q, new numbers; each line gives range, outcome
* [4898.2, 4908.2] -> 2.86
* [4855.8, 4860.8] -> 2.86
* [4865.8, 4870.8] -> 2.84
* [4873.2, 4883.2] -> 3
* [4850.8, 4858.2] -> 2.98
